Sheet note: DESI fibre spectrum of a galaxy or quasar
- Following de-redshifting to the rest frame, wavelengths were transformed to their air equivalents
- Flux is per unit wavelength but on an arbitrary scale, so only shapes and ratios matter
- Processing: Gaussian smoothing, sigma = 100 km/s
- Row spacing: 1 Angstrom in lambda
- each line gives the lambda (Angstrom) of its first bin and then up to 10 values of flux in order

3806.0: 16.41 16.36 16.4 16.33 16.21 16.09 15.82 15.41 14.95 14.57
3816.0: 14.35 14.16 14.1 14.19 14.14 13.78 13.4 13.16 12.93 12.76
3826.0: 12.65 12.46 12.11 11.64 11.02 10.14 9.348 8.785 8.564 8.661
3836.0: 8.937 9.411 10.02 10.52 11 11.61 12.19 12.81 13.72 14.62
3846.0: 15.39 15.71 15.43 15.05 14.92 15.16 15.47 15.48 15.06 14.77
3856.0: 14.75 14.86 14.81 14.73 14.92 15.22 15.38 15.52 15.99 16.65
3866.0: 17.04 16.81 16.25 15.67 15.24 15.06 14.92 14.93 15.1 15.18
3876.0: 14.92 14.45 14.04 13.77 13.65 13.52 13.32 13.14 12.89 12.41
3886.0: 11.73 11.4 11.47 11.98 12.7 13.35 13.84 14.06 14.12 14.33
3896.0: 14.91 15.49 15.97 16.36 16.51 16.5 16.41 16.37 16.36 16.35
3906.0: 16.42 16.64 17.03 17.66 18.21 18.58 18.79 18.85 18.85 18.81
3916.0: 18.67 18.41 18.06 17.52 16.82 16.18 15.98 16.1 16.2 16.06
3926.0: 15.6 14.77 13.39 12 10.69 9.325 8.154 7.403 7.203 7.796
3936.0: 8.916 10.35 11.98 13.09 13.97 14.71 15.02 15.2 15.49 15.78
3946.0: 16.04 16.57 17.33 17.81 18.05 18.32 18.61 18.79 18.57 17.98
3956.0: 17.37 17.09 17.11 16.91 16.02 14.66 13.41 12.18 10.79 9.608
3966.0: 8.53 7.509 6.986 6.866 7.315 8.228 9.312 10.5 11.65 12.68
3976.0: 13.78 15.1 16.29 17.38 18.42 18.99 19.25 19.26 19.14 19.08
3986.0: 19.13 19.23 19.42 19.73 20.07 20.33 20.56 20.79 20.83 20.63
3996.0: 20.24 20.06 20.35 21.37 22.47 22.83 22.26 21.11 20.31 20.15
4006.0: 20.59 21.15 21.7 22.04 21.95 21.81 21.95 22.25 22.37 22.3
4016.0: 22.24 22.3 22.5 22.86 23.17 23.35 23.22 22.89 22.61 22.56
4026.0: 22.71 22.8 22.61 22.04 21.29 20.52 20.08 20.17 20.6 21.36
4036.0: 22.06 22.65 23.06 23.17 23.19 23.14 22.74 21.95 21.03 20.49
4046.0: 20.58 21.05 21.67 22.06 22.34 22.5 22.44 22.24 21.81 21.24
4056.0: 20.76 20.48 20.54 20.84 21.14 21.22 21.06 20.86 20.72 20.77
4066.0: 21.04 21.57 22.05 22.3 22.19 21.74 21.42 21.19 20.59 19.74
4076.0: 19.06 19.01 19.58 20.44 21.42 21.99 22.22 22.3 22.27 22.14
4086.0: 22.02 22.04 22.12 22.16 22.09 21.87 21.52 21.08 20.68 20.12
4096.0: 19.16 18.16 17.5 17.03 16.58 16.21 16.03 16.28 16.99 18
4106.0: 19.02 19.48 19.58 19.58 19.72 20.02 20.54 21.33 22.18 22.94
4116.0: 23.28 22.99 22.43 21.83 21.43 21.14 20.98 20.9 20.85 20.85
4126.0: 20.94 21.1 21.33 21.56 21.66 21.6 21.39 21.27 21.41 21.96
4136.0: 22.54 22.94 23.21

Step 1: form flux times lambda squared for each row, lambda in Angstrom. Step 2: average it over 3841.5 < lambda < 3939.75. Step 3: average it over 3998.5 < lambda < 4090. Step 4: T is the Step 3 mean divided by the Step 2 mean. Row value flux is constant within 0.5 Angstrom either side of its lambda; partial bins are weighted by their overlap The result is 1.59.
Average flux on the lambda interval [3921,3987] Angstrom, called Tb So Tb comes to 14.1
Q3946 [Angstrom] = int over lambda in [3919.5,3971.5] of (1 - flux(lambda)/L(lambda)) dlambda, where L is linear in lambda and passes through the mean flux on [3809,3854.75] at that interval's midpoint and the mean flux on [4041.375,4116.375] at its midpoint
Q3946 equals 9.3 Angstrom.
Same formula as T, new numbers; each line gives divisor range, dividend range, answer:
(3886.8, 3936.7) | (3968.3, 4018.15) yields 1.31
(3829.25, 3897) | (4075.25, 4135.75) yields 1.70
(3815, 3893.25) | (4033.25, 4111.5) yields 1.71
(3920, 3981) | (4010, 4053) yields 1.69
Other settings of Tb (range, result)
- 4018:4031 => 22.6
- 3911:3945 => 14.3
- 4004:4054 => 22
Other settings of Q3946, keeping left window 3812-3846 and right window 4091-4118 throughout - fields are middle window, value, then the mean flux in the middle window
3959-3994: 2.9 Angstrom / 14.9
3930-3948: 3.5 Angstrom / 12.3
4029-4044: -3.4 Angstrom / 21.8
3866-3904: -1.9 Angstrom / 14.5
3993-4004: -2.9 Angstrom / 21.2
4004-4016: -3.2 Angstrom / 21.6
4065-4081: -1.9 Angstrom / 20.9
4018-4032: -4.0 Angstrom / 22.4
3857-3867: -1.9 Angstrom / 15.6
